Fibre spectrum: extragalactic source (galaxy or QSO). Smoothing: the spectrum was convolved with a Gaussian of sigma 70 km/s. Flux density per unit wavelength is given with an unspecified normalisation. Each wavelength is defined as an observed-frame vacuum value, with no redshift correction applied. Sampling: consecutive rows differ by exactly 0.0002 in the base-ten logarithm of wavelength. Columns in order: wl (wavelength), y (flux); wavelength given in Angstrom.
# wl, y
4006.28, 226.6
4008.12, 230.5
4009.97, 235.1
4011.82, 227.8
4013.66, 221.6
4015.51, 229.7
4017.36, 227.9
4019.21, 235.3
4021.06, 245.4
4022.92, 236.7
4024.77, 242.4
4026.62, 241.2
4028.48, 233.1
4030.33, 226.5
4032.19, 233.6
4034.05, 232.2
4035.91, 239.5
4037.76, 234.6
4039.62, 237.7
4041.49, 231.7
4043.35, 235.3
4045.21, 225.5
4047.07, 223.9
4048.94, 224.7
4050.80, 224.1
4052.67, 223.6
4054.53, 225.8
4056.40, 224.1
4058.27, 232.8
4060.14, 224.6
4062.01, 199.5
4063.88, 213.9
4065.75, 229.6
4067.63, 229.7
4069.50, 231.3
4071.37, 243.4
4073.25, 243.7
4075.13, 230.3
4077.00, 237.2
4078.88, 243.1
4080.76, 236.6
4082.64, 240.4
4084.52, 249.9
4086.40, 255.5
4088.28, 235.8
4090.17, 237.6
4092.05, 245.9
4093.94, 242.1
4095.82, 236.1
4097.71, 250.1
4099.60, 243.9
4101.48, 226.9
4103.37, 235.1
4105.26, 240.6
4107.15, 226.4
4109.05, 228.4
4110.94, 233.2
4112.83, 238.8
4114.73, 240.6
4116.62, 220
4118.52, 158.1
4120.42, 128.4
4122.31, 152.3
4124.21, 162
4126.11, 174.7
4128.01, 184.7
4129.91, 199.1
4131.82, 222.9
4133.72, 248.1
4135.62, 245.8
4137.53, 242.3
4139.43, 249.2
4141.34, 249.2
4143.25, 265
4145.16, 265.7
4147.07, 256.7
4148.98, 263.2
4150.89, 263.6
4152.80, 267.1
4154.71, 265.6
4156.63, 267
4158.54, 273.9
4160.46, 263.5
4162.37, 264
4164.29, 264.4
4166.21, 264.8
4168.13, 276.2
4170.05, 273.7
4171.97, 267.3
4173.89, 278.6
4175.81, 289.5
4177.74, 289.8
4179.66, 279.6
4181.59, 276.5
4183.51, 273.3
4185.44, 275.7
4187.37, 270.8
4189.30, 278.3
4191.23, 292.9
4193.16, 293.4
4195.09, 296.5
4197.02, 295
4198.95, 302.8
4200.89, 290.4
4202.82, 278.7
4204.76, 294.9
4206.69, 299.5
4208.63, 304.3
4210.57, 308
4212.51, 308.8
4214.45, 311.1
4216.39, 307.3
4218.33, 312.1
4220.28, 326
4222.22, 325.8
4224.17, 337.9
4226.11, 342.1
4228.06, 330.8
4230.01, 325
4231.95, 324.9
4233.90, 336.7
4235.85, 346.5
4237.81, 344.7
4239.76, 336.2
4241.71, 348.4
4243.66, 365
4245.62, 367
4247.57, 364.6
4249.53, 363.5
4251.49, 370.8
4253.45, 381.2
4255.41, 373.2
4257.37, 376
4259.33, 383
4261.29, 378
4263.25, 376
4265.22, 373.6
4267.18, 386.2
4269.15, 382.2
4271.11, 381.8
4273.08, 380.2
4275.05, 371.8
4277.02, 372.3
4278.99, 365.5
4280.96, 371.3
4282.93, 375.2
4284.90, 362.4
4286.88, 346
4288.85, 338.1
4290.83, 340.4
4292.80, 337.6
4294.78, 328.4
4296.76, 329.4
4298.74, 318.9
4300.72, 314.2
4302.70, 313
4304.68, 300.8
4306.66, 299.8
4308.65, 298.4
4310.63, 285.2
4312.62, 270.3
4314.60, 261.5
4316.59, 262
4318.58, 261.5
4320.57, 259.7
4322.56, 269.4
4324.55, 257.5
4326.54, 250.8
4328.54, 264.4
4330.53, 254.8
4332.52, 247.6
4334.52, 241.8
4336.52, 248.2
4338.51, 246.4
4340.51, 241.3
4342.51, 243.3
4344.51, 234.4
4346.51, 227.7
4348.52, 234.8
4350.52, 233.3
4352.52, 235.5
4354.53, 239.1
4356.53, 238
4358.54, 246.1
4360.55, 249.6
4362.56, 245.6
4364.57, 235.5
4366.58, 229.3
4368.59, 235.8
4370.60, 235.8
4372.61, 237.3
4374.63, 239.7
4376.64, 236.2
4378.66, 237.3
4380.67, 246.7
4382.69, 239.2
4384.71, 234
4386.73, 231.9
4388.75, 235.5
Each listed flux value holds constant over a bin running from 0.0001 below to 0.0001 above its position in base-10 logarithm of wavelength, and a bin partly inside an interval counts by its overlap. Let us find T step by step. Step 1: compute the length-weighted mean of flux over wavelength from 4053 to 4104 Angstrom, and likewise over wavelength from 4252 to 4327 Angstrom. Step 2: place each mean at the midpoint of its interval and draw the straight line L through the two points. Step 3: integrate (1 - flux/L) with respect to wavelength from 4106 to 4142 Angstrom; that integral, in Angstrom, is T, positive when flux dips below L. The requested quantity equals 6.4 Angstrom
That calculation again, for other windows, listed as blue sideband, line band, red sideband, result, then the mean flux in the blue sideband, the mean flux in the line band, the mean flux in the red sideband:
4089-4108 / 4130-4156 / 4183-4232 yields 1.3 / 239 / 252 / 304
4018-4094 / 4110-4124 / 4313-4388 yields 2.5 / 234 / 194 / 244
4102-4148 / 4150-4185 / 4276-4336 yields -4.9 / 220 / 272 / 303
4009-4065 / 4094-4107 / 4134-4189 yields 0.5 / 230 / 238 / 267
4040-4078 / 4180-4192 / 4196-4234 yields 0.8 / 228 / 278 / 313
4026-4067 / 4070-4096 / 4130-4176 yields -0.2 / 228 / 241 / 260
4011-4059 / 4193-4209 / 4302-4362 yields -3.2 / 231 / 295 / 257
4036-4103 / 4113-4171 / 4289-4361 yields 2.0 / 234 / 236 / 270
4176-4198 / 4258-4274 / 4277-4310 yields -2.9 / 284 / 380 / 334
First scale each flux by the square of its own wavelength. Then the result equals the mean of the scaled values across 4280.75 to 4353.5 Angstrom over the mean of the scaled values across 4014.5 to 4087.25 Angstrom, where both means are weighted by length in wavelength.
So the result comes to 1.4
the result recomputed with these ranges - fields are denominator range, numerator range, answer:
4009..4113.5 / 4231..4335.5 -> 1.57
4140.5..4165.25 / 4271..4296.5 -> 1.44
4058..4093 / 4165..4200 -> 1.26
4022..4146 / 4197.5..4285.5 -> 1.64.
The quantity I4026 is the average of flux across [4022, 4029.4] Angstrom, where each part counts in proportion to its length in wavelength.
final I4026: 238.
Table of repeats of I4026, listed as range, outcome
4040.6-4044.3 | 234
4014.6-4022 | 234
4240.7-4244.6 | 357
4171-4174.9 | 274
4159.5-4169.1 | 267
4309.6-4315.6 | 273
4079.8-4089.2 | 244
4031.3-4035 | 233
